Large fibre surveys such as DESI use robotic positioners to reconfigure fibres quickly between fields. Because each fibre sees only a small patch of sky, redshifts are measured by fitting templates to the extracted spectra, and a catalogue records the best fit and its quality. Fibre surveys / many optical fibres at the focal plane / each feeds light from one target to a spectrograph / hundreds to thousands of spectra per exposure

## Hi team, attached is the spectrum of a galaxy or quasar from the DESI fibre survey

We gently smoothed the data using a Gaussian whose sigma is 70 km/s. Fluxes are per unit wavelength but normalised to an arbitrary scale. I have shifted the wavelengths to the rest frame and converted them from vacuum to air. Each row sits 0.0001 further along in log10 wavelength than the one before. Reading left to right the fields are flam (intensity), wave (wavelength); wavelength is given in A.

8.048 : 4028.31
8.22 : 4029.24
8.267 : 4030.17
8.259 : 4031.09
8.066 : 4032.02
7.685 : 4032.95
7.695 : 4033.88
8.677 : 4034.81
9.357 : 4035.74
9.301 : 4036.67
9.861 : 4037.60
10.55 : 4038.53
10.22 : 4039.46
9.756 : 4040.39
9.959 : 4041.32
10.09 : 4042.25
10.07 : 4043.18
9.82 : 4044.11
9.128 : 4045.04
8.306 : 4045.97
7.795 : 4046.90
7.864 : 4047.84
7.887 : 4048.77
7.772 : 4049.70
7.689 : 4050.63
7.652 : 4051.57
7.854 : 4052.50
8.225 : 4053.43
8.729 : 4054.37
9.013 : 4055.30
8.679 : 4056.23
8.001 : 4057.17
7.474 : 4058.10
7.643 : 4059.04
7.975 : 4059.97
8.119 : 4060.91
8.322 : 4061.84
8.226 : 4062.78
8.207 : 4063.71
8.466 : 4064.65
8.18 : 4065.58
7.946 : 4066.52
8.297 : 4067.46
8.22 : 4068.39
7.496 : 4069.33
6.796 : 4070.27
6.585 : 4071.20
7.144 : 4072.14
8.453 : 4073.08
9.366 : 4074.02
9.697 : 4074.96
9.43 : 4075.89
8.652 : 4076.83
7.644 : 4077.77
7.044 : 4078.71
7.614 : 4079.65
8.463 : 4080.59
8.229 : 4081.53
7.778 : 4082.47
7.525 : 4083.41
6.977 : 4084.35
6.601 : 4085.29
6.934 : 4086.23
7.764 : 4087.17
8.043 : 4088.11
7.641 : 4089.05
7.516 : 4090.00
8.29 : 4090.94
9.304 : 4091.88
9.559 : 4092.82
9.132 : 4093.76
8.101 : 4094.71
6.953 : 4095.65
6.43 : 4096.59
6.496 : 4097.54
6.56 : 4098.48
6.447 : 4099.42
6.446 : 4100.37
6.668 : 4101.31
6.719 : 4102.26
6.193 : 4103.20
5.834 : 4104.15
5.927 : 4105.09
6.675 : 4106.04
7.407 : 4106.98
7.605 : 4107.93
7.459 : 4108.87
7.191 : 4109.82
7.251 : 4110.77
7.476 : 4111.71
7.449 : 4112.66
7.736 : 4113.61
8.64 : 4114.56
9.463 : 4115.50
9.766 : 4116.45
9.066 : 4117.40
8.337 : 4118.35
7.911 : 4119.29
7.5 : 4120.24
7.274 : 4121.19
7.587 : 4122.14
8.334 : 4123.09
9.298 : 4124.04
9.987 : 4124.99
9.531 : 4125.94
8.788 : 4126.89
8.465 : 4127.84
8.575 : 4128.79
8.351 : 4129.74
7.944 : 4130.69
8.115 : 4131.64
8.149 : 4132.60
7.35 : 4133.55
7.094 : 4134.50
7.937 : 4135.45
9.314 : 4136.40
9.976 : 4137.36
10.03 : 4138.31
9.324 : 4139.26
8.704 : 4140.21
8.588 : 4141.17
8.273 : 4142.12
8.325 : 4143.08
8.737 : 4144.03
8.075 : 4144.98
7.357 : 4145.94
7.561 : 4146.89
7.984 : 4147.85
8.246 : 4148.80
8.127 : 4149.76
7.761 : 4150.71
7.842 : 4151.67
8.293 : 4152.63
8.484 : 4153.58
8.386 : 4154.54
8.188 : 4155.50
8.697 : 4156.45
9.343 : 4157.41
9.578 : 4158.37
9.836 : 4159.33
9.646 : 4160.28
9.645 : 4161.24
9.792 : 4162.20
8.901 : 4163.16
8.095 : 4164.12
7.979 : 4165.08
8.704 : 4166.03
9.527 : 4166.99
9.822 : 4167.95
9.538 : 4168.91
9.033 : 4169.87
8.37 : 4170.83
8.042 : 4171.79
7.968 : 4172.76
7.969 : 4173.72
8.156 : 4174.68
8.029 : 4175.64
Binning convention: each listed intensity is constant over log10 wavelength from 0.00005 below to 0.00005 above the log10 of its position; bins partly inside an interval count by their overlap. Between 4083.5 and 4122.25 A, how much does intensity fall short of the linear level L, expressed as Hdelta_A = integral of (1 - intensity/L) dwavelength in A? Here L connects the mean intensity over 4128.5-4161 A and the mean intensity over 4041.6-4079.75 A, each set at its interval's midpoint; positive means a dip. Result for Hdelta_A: 3.9 A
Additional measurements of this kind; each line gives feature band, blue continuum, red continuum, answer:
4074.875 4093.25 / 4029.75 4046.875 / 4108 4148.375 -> 1.5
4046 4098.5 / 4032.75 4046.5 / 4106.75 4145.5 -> 6.1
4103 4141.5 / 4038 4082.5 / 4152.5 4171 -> 2.8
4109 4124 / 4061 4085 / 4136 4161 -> 0.5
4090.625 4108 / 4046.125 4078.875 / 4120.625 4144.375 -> 2.4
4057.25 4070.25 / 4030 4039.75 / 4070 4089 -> 0.3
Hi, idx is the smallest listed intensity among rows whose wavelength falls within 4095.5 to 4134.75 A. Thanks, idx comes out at 5.834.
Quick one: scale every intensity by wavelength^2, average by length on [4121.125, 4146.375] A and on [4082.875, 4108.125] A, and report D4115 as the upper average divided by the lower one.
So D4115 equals 1.2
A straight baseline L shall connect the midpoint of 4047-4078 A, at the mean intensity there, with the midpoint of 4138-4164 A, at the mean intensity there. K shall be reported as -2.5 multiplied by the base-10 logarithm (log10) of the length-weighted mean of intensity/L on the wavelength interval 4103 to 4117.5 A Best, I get 0.11 mag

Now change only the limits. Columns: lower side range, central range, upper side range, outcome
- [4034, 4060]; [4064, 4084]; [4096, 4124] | 0.02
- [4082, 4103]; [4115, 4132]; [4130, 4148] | -0.07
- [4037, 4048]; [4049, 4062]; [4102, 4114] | 0.12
